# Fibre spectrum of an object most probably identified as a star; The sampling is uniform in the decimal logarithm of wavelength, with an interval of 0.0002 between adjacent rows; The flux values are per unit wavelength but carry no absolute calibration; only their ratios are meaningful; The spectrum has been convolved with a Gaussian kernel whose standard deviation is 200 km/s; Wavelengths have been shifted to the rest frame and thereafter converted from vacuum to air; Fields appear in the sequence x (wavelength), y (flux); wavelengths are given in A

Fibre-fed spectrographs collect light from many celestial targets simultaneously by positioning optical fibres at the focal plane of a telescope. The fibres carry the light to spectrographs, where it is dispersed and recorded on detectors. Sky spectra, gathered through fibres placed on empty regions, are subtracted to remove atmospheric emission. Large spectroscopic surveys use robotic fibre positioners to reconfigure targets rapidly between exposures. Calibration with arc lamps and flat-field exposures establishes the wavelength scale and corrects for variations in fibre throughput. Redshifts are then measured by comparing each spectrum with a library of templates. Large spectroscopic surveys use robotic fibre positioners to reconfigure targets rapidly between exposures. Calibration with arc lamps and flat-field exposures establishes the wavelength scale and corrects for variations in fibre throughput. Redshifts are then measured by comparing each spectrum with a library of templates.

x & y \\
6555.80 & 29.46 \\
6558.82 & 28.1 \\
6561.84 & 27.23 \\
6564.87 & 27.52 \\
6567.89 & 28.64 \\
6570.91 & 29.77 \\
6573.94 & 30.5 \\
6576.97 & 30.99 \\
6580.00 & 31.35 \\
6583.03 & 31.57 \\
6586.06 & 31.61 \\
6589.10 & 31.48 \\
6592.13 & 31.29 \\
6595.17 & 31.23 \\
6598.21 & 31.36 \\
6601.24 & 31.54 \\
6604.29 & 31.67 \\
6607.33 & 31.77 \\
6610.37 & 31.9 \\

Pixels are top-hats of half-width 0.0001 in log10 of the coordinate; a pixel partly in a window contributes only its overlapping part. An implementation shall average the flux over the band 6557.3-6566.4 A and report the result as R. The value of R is 27.6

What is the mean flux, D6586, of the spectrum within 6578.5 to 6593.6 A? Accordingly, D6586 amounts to 31.5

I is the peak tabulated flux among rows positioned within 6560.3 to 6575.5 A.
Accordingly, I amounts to 30.5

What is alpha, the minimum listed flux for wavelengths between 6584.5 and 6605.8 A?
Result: 31.23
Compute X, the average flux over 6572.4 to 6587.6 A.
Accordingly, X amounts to 31.2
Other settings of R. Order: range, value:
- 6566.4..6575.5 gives 29.6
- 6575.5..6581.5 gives 31.2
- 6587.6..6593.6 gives 31.4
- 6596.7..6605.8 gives 31.5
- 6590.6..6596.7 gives 31.3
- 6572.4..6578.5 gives 30.7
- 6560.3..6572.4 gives 28.3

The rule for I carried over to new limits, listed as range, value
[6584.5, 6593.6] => 31.61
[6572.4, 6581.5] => 31.35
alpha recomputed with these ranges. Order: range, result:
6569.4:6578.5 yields 29.77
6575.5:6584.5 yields 30.99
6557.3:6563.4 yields 27.23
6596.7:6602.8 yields 31.36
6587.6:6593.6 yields 31.29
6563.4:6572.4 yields 27.52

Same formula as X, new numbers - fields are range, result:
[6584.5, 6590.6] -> 31.5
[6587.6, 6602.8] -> 31.4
